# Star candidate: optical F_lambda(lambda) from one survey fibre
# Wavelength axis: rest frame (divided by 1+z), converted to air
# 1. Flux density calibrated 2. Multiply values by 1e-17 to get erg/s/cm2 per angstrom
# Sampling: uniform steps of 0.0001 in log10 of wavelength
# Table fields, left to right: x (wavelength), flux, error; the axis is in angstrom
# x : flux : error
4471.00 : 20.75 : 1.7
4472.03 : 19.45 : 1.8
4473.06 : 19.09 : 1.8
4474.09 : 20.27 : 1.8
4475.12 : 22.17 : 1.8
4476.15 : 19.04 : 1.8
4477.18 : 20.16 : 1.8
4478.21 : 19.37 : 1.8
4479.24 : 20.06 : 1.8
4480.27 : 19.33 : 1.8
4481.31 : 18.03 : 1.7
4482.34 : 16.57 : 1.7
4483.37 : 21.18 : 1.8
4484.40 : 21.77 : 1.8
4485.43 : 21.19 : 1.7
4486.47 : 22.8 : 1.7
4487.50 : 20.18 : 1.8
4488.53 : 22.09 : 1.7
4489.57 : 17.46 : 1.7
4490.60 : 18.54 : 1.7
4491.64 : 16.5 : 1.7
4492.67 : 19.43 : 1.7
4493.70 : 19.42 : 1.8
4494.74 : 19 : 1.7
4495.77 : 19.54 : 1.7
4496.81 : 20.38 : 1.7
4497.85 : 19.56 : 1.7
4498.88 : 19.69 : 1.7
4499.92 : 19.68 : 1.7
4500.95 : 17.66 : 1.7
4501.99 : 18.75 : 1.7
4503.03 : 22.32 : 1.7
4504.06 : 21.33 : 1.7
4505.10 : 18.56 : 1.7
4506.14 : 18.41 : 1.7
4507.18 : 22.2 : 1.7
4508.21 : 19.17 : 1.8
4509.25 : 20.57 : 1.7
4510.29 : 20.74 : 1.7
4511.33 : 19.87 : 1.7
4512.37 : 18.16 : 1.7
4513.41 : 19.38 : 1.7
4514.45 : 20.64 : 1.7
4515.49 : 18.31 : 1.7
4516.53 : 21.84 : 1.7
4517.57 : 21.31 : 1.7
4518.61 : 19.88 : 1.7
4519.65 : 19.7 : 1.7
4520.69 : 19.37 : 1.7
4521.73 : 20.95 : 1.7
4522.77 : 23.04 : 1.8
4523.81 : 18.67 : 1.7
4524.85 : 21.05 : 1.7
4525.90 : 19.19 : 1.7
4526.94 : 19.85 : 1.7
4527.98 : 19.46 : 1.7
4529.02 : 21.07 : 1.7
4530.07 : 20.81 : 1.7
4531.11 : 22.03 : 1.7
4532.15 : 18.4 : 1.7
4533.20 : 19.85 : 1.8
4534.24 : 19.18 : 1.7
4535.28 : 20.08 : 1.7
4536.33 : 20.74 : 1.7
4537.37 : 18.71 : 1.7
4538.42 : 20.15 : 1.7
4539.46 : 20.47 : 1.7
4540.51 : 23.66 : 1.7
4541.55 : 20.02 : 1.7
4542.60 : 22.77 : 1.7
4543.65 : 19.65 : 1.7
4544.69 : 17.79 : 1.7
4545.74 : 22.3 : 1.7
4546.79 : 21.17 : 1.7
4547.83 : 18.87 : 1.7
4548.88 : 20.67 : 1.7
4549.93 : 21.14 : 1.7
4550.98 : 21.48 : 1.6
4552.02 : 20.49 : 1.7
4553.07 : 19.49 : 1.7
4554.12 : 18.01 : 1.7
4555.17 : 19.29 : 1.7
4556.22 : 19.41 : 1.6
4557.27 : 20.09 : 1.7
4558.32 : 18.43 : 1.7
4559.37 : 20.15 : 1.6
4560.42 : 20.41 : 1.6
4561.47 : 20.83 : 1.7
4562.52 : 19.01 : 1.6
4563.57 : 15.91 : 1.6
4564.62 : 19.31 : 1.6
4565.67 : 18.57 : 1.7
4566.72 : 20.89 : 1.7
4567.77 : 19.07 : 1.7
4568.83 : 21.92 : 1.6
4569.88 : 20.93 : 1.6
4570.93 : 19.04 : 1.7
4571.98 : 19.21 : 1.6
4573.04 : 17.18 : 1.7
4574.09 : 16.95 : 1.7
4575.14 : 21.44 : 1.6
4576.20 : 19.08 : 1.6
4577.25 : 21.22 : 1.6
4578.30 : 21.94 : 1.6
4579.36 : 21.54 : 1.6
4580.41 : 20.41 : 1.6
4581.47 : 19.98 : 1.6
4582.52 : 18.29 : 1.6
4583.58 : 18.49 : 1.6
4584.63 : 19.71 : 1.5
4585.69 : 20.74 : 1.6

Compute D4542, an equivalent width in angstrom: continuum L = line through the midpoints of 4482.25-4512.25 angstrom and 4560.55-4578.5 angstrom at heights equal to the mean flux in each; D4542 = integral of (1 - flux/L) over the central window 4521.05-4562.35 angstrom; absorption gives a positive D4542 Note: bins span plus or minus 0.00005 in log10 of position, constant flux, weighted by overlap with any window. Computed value -1.2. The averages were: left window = 19.8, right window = 19.5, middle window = 20.2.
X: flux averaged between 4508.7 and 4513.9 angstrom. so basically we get 19.7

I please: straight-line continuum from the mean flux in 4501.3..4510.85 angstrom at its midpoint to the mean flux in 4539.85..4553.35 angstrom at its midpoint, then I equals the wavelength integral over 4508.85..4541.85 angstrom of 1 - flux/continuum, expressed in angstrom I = 0.4 angstrom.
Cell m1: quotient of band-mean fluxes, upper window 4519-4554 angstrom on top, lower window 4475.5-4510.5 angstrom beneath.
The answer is 1.03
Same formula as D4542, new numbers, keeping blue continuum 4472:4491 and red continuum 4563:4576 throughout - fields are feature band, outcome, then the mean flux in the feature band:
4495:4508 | -0.02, 19.8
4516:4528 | -0.48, 20.4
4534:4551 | -0.95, 20.5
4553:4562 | -0.13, 19.6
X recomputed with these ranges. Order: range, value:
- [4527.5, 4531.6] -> 20.8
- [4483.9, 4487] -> 21.9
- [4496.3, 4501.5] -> 19.4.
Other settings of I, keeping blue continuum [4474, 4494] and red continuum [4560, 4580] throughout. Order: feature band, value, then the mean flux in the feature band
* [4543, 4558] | -0.2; 20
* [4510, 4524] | -0.3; 20.2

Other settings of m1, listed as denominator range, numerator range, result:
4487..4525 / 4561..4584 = 0.99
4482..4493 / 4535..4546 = 1.03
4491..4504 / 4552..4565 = 0.99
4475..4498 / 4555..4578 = 0.99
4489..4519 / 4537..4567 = 1.02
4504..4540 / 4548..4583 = 0.98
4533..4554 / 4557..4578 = 0.96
